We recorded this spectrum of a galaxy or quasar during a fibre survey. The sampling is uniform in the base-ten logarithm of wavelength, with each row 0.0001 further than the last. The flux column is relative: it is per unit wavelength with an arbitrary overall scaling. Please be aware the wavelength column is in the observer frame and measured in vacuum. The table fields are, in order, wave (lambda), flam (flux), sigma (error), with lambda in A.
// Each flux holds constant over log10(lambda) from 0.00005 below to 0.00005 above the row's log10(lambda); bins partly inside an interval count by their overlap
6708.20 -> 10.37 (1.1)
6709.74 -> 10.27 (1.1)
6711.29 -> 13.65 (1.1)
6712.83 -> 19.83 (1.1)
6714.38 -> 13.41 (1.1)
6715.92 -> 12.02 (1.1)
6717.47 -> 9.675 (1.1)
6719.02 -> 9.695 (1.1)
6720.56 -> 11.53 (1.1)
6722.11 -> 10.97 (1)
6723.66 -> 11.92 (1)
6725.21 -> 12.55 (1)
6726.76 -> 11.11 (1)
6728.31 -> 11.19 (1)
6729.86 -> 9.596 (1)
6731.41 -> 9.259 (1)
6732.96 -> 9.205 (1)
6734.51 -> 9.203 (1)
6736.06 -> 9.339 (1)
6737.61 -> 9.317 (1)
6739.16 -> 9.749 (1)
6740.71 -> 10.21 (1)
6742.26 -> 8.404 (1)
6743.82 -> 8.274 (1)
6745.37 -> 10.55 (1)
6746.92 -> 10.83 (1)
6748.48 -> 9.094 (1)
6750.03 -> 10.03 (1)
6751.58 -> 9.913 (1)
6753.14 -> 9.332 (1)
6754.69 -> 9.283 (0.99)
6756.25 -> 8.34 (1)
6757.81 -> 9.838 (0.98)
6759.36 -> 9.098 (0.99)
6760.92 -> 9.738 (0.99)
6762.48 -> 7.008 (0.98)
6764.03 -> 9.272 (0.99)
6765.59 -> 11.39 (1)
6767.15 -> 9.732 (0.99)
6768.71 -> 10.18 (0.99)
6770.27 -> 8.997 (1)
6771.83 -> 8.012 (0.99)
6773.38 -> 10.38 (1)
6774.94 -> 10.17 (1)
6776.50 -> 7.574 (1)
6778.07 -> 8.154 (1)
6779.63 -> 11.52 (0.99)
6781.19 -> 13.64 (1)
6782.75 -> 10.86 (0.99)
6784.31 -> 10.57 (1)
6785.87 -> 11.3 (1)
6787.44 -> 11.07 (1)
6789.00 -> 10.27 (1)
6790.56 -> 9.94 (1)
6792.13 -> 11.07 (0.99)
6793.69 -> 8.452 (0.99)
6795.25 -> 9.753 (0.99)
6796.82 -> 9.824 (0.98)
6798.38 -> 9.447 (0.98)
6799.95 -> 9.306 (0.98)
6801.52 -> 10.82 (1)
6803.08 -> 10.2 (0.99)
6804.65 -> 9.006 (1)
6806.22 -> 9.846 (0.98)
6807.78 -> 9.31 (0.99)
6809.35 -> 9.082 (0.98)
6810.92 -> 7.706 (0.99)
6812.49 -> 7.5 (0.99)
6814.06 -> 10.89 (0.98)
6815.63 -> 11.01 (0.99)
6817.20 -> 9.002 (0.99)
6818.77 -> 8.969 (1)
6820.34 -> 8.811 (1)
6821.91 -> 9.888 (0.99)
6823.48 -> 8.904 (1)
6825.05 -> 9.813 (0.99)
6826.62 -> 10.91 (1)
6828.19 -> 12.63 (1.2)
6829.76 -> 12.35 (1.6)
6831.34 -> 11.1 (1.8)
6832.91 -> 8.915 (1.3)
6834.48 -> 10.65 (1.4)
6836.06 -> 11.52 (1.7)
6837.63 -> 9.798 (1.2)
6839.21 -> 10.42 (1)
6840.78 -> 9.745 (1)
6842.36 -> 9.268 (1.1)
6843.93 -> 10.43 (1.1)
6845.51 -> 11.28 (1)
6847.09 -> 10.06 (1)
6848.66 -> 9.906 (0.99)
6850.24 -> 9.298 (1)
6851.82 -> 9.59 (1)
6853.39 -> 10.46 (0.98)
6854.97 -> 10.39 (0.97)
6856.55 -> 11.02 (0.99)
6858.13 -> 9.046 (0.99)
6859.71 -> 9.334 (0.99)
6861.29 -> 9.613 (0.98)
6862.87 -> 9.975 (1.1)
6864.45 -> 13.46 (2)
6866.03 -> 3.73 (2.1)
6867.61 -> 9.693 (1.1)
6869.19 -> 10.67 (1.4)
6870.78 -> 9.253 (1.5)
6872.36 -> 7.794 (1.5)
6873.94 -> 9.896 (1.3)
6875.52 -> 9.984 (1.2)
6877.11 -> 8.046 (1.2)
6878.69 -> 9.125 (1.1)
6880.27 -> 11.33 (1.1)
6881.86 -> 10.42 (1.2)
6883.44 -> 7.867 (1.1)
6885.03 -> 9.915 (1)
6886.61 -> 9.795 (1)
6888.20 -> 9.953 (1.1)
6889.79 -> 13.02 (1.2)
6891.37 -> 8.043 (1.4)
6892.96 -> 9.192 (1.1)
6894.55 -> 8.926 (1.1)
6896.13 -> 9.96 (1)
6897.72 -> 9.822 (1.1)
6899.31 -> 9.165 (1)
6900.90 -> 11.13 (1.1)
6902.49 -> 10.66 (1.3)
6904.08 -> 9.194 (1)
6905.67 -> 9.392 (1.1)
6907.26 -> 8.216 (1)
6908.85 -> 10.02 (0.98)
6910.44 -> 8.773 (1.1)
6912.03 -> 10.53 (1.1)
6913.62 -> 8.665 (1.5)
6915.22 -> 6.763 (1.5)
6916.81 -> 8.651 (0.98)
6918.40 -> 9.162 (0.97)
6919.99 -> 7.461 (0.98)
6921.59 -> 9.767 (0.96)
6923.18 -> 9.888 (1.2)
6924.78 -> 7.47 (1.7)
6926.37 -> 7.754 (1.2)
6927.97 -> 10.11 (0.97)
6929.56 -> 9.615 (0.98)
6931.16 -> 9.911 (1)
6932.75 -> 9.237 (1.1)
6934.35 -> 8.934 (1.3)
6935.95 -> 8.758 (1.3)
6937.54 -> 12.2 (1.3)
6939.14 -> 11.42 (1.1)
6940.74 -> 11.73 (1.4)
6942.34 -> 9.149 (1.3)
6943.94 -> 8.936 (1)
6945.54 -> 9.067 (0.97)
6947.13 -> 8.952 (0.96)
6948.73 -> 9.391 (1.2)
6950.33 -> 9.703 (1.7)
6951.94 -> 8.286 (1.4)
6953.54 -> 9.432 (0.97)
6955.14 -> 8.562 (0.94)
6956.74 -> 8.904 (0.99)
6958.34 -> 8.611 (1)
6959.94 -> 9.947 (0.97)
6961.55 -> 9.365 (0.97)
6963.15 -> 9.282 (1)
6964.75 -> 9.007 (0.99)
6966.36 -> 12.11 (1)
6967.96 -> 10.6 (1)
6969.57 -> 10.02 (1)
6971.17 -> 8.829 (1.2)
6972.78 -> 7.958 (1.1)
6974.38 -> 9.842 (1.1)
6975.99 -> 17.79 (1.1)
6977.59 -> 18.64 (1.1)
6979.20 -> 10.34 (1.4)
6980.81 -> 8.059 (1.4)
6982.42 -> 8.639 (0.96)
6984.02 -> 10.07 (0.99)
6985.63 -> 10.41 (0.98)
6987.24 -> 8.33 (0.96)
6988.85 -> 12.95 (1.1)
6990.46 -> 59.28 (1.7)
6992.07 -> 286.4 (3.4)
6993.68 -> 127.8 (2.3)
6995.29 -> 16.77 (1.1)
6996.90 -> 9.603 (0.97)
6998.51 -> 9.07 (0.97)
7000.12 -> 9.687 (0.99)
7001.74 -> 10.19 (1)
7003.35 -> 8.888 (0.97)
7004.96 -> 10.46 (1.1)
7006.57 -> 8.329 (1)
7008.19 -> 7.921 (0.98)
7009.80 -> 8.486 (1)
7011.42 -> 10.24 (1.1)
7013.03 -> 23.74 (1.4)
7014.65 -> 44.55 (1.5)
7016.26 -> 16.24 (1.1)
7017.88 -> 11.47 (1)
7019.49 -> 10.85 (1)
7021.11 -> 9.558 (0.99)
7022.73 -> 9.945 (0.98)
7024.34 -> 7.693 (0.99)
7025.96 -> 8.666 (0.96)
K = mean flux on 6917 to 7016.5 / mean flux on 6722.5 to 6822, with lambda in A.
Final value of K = 1.83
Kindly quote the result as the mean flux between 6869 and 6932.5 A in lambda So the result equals 9.37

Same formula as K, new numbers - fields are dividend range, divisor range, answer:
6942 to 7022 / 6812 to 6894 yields 2.03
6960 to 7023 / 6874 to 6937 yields 2.46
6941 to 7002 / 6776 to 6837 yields 2.18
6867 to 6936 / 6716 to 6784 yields 0.95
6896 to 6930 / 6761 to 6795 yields 0.92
